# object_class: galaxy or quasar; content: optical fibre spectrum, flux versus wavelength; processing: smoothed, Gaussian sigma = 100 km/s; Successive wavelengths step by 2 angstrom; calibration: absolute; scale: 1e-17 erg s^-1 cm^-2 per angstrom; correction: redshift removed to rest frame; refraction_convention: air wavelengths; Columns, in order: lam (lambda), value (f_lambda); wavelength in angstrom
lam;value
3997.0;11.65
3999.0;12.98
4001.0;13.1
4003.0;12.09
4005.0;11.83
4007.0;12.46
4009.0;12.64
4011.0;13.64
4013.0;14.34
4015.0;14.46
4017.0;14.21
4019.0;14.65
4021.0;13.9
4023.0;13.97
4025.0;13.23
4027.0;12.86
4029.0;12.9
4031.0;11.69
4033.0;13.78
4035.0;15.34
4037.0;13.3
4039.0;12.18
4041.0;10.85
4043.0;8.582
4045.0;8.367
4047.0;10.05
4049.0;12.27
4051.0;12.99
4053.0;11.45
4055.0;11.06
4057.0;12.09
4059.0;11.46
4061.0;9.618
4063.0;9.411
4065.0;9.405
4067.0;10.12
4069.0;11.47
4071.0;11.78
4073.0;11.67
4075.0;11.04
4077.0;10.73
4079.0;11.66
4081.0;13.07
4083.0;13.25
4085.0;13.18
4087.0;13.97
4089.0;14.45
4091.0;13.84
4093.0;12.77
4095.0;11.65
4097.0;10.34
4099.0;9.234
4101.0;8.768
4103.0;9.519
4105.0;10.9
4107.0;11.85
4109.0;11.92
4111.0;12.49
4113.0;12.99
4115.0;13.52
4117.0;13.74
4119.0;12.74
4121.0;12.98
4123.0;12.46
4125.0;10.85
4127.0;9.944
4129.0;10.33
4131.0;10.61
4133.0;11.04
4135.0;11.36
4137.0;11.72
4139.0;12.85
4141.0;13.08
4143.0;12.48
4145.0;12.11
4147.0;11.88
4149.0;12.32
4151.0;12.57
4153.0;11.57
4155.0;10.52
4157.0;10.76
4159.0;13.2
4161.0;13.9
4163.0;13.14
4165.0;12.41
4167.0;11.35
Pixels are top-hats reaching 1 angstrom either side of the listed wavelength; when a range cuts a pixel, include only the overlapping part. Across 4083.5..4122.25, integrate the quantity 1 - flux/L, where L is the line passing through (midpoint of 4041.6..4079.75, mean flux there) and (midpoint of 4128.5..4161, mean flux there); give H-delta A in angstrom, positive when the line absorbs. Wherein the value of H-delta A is -2.9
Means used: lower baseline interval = 10.8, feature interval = 12.2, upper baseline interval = 11.9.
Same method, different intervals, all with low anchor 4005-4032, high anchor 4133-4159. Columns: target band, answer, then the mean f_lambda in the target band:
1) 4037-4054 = 2.7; 11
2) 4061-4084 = 2.9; 11.2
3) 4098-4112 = 2.0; 10.7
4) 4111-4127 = -0.4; 12.6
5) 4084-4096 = -0.7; 13.3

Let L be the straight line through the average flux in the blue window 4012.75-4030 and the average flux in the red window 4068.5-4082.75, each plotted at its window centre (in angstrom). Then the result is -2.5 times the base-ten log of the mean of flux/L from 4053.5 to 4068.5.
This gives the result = 0.17 mag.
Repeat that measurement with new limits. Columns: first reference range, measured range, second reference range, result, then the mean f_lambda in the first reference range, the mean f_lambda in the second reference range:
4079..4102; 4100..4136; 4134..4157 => 0.049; 12.2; 12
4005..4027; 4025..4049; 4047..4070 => 0.042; 13.6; 11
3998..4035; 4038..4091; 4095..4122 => 0.088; 13.3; 11.6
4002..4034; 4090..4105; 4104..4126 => 0.157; 13.3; 12.4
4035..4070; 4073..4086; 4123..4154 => -0.085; 11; 11.7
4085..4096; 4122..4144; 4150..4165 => 0.100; 13.3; 12.2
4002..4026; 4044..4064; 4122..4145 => 0.178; 13.5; 11.5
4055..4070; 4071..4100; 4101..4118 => -0.091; 10.5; 11.9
